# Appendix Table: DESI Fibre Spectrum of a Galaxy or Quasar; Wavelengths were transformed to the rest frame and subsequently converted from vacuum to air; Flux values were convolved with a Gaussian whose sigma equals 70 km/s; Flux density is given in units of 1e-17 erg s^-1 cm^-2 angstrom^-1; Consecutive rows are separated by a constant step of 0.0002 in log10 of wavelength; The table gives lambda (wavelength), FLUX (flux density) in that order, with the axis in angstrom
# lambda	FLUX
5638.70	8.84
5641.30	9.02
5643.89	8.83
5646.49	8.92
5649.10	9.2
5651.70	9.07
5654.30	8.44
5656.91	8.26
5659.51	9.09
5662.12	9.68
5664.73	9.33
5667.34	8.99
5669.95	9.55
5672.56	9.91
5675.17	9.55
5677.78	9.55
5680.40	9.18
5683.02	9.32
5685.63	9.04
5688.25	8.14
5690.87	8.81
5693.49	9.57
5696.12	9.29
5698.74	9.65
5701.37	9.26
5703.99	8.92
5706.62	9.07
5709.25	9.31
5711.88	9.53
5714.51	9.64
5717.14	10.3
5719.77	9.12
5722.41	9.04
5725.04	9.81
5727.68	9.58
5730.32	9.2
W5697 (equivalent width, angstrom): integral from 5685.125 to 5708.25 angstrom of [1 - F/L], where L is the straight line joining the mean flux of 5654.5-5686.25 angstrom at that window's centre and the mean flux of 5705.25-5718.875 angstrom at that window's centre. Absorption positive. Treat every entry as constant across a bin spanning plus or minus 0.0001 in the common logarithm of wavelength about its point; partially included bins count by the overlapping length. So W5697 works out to 0.9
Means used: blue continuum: 9.26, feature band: 9.09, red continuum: 9.56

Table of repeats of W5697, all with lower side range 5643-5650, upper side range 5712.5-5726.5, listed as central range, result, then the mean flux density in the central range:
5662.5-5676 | -0.47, 9.48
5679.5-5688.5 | 0.27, 9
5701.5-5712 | 0.33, 9.18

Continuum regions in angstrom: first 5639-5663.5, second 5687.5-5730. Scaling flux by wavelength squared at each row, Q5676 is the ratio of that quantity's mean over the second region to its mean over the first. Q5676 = 1.1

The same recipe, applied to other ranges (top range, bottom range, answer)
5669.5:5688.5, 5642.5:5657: 1.07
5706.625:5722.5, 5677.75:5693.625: 1.06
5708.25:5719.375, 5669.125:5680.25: 1.02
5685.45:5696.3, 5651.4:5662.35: 1.02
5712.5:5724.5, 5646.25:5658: 1.11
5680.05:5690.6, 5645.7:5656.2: 1.02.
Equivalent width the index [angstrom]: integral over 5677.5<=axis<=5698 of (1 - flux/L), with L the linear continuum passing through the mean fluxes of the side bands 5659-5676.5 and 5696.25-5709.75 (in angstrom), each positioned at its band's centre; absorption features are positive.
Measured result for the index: 0.51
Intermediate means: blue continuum 9.46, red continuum 9.24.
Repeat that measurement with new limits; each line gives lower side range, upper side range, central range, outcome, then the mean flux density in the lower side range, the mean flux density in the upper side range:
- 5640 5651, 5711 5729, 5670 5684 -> -0.4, 9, 9.58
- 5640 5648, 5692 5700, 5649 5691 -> 0.3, 8.93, 9.48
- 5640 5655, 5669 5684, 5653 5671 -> 0.4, 8.93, 9.51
